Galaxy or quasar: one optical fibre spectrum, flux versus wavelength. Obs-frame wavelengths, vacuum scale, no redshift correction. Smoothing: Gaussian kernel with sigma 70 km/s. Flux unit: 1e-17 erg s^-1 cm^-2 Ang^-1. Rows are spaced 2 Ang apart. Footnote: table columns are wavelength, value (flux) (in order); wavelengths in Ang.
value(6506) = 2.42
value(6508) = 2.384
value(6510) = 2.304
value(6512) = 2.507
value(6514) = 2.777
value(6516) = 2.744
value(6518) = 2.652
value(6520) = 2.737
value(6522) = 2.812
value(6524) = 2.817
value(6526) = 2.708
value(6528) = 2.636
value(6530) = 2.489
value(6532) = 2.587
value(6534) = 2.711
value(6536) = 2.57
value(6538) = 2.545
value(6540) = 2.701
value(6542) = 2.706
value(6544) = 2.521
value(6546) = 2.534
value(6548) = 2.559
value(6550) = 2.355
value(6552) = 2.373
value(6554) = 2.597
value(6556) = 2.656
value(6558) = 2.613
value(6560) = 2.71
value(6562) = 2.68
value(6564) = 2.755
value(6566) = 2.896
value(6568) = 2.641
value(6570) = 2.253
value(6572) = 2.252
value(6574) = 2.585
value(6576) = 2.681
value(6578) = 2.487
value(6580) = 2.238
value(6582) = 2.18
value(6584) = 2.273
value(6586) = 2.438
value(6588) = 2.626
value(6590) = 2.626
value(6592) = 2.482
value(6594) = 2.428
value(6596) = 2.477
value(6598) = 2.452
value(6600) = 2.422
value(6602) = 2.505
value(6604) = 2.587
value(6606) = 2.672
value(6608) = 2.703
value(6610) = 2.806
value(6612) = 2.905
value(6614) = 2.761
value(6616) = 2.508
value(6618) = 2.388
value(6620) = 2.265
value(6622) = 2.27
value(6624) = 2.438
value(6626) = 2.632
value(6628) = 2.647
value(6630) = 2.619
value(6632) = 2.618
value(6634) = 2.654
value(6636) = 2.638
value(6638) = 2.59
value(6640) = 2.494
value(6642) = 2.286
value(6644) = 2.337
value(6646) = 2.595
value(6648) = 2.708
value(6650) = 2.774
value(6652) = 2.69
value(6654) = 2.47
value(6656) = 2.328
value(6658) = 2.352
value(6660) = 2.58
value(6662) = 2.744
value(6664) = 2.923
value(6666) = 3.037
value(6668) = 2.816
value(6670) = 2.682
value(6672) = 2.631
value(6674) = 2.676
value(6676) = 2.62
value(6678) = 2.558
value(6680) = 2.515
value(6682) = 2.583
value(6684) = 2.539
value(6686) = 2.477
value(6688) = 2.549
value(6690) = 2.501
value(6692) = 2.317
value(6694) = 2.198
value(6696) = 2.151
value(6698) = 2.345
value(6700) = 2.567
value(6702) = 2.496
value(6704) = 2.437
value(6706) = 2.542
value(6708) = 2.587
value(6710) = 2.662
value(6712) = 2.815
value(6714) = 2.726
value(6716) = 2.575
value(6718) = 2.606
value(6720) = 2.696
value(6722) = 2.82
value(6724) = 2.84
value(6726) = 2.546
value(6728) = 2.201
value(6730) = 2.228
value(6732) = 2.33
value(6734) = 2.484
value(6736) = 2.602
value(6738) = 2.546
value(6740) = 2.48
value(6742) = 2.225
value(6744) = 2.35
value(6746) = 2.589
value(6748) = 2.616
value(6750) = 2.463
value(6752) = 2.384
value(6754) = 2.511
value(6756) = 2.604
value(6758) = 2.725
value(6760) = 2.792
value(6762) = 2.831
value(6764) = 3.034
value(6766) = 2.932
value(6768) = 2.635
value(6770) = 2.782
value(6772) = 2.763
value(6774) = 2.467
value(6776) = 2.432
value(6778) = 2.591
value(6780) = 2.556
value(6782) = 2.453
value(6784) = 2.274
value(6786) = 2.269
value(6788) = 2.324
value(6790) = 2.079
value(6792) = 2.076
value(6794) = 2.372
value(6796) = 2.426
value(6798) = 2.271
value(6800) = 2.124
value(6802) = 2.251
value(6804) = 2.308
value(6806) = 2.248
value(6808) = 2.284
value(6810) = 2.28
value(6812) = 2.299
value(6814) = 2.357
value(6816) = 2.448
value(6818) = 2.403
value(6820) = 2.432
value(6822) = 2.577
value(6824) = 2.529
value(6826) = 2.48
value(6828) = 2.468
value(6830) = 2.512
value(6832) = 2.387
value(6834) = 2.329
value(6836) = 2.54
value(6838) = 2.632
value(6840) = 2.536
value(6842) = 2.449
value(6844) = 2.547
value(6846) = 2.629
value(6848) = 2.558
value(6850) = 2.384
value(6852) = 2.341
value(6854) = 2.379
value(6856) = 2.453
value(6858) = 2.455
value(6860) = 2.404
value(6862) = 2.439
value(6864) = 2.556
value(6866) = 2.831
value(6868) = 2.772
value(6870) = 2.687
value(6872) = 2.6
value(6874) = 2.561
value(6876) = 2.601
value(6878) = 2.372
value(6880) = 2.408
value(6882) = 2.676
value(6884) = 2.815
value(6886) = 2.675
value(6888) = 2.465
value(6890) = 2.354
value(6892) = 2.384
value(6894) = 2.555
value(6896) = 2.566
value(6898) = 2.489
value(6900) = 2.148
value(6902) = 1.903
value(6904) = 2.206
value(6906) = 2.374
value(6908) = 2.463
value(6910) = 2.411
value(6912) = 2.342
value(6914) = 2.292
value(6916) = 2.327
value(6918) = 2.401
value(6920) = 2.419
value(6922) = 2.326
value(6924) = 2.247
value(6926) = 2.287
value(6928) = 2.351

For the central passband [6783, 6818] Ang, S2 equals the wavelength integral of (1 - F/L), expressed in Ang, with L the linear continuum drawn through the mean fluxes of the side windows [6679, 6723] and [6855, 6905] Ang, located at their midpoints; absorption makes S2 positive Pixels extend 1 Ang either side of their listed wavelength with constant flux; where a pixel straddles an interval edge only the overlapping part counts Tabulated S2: 3.2 Ang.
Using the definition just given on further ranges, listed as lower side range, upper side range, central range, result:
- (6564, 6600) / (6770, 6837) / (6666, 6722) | -3.0 Ang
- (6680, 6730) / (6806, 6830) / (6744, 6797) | -1.6 Ang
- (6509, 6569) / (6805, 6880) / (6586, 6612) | 0.3 Ang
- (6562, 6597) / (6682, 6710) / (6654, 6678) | -1.9 Ang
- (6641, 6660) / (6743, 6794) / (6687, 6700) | 0.8 Ang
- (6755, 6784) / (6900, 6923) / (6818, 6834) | 0.4 Ang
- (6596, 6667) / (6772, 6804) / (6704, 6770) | -4.7 Ang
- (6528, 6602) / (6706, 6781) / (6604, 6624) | -0.2 Ang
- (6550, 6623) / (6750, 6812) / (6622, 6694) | -2.1 Ang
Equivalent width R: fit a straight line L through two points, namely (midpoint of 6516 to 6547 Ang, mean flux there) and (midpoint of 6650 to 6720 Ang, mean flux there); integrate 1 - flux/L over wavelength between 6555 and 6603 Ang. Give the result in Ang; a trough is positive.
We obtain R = 2.1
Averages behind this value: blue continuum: 2.65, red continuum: 2.57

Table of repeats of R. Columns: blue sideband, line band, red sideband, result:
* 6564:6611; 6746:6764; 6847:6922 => -1.12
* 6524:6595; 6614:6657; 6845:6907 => 0.12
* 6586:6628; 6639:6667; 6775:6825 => -1.07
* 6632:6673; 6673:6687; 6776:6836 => 0.02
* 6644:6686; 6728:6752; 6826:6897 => 1.44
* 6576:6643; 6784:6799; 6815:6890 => 1.55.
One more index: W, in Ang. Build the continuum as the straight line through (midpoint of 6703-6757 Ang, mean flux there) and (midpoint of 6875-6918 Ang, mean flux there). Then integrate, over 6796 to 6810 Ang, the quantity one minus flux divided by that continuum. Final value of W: 1.3 Ang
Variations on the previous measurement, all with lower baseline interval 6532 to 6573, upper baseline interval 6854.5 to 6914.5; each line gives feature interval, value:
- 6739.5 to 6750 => 0.3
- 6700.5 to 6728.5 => -1.0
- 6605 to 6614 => -0.7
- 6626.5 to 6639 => -0.4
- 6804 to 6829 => 1.0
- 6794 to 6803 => 0.8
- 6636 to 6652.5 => -0.1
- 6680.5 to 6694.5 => 0.4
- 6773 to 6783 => 0.0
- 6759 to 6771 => -1.5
